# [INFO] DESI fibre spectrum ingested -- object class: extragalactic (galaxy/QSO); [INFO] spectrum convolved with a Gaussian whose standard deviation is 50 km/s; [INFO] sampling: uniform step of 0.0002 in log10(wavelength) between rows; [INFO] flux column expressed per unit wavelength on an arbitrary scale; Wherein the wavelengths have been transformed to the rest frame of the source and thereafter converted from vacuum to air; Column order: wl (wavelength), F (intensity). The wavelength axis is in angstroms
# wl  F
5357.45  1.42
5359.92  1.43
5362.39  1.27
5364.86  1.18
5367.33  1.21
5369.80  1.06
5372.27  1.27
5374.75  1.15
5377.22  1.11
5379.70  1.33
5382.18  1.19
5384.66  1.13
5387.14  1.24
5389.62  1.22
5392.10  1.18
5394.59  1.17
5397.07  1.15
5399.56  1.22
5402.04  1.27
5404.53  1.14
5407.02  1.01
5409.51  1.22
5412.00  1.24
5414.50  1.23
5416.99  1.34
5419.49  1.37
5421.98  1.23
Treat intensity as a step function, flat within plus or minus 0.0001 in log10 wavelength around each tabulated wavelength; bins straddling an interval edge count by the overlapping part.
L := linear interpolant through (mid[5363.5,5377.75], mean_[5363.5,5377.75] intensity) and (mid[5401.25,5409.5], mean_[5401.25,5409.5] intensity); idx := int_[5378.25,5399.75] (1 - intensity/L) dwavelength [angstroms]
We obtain -0.9 angstroms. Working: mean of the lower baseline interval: 1.17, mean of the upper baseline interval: 1.14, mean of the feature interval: 1.2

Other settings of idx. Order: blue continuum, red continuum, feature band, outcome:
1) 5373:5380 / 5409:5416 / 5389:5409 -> 0.7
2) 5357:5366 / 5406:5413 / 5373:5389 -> 0.7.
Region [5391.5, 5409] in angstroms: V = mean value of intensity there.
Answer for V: 1.16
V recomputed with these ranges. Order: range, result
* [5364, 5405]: 1.19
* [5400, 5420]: 1.22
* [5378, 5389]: 1.22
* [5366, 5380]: 1.18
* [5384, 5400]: 1.19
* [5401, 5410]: 1.15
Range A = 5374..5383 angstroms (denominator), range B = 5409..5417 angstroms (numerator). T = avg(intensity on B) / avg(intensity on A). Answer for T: 1.04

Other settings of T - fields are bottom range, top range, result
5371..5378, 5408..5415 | 1.03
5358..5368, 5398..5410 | 0.91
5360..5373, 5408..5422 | 1.04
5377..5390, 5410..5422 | 1.06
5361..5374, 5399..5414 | 0.99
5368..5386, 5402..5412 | 0.98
